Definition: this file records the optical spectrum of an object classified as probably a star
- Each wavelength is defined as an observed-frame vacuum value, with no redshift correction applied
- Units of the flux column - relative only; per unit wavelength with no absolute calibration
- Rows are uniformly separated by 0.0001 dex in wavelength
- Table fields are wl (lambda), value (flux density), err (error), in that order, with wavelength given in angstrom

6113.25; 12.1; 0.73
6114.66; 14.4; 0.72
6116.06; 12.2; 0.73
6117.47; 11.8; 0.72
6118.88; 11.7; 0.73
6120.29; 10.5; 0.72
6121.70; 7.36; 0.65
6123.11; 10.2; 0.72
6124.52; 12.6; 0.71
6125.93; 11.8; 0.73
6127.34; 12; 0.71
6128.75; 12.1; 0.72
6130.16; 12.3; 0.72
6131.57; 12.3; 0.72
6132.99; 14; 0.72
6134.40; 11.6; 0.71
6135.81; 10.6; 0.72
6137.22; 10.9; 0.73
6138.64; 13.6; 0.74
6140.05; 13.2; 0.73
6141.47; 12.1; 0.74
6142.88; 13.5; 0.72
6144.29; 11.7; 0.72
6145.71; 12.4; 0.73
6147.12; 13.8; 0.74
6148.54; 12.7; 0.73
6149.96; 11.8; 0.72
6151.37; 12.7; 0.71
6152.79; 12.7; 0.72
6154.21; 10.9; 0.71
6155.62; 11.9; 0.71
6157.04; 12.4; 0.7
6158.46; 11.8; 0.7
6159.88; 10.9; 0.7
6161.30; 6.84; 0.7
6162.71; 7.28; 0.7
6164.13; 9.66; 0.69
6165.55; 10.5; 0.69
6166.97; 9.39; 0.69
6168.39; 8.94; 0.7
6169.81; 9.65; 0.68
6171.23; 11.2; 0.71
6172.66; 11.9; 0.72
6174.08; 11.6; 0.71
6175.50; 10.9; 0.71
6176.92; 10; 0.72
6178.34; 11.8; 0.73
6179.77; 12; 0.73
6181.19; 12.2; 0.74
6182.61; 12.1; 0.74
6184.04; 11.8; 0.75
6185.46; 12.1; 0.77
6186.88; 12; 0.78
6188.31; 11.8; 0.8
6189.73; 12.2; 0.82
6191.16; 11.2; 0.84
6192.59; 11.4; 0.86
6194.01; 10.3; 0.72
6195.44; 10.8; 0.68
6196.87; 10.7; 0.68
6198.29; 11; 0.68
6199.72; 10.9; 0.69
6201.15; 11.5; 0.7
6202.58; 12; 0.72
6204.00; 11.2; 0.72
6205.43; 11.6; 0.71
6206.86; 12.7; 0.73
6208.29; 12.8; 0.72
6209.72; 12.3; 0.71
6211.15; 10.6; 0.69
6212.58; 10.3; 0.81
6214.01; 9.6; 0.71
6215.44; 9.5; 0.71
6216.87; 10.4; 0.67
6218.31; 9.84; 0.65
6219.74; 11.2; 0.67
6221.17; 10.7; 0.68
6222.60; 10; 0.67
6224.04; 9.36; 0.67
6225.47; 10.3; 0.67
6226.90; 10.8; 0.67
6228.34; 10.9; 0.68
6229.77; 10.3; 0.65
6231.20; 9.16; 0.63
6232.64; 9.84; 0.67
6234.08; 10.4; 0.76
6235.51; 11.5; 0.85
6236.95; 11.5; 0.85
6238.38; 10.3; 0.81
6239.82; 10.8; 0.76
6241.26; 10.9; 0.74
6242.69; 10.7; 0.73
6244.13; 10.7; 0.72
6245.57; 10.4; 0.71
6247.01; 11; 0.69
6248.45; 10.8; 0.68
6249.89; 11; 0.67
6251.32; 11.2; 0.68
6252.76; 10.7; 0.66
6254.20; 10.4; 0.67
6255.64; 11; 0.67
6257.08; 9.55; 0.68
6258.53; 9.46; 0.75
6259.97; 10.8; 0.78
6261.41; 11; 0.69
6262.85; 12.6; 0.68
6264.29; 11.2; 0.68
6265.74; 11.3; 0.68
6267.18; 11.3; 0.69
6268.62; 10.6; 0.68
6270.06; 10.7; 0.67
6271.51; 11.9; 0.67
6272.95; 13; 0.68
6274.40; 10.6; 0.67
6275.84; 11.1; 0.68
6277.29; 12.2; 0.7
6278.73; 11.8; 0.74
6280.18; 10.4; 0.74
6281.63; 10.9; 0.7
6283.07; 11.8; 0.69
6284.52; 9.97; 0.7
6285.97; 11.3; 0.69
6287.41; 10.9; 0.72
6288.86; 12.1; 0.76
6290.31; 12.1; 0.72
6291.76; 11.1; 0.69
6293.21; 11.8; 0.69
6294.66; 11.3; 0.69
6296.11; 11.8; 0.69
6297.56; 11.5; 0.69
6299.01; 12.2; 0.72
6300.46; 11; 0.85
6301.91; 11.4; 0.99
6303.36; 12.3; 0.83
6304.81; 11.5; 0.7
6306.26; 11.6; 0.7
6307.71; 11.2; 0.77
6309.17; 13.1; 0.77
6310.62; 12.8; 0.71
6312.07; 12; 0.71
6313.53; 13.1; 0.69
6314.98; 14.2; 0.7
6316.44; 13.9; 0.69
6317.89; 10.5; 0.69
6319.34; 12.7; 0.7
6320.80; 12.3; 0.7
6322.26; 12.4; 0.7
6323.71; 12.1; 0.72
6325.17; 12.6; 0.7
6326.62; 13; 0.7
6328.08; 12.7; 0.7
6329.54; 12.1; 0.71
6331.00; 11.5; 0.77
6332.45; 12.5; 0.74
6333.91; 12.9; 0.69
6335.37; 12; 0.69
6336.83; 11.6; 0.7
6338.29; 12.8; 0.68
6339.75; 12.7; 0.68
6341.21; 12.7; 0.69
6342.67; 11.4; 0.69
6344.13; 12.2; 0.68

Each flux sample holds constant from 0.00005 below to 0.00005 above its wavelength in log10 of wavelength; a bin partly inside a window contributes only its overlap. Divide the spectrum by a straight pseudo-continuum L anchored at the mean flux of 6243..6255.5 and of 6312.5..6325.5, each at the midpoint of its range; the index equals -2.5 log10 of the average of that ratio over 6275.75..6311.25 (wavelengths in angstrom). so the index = 0.04 mag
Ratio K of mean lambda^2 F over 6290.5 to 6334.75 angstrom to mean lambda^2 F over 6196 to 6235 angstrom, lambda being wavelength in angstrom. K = 1.17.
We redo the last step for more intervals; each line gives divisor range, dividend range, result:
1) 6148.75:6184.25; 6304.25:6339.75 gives 1.19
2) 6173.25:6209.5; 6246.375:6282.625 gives 0.98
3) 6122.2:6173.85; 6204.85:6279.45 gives 0.98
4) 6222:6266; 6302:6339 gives 1.19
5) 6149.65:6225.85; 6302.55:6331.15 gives 1.18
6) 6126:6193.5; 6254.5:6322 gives 1.05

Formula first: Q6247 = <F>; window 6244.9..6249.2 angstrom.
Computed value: 10.7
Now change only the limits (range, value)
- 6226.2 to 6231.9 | 10.3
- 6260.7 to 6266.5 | 11.5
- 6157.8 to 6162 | 9.82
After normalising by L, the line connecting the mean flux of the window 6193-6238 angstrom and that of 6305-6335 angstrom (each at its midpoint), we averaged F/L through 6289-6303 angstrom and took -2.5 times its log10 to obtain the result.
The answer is 0.04 mag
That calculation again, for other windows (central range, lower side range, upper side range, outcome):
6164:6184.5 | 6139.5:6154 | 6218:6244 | 0.09 mag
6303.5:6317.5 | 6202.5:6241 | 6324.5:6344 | -0.05 mag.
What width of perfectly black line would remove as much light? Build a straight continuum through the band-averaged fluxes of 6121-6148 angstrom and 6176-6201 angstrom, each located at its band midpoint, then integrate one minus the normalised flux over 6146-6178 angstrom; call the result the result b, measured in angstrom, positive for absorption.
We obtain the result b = 2.2 angstrom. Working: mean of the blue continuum 12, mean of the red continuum 11.4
